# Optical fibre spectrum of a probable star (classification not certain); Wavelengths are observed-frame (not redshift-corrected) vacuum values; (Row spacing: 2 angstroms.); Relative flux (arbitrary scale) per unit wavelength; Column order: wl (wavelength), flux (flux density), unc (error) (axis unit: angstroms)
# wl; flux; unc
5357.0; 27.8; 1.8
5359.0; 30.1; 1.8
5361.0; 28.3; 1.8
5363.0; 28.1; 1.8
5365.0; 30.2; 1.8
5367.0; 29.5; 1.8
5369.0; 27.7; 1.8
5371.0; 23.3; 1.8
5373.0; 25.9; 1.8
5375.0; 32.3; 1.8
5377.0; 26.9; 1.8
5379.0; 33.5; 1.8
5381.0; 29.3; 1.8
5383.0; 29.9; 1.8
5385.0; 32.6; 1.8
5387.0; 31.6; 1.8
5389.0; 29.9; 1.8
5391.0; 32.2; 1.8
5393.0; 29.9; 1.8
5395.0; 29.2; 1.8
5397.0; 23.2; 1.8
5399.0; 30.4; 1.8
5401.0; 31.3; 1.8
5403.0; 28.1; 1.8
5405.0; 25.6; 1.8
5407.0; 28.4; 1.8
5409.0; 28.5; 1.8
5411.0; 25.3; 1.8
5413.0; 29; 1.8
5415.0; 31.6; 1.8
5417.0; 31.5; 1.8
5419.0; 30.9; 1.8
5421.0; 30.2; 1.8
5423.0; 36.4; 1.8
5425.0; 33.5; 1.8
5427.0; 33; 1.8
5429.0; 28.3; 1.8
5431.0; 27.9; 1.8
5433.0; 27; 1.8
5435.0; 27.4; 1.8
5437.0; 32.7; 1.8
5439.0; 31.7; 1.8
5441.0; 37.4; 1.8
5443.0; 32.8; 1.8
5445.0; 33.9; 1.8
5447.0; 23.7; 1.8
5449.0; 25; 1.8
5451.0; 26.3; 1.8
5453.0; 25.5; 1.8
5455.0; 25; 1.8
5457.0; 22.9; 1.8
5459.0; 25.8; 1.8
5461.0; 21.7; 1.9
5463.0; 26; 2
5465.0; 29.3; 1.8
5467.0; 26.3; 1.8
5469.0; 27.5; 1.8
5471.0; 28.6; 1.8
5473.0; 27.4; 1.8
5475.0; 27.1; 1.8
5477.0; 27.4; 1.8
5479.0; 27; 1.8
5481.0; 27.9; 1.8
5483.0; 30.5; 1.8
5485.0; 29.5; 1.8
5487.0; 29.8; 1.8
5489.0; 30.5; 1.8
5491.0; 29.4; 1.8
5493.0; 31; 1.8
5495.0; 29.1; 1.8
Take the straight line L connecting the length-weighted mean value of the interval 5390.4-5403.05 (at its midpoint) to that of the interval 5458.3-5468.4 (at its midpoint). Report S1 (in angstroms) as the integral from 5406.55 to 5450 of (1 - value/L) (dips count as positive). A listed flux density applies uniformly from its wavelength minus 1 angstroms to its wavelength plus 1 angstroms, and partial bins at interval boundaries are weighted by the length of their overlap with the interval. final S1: -4.3 angstroms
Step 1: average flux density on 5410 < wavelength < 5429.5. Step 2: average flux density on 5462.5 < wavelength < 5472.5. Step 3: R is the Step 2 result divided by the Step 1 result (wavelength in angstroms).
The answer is 0.9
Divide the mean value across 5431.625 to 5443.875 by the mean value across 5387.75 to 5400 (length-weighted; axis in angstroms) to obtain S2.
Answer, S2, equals 1.08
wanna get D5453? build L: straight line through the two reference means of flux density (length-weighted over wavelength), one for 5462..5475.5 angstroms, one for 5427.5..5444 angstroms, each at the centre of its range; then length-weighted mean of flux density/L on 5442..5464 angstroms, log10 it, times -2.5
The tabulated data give 0.11 mag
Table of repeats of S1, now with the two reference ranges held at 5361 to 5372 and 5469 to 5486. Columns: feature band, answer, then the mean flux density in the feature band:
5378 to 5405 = -2.0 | 29.9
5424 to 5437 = -0.8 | 29.8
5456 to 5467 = 1.1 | 25.2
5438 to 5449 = -1.3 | 31.3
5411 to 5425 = -1.7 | 31.3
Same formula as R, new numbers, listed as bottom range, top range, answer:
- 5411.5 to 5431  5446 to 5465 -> 0.80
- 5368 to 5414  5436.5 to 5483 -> 0.96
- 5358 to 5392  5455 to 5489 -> 0.92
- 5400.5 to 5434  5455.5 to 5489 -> 0.91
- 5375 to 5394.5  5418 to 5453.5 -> 0.99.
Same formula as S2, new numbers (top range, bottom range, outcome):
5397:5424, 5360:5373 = 1.07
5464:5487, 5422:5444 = 0.89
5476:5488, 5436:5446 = 0.85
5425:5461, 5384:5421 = 0.97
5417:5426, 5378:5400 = 1.08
